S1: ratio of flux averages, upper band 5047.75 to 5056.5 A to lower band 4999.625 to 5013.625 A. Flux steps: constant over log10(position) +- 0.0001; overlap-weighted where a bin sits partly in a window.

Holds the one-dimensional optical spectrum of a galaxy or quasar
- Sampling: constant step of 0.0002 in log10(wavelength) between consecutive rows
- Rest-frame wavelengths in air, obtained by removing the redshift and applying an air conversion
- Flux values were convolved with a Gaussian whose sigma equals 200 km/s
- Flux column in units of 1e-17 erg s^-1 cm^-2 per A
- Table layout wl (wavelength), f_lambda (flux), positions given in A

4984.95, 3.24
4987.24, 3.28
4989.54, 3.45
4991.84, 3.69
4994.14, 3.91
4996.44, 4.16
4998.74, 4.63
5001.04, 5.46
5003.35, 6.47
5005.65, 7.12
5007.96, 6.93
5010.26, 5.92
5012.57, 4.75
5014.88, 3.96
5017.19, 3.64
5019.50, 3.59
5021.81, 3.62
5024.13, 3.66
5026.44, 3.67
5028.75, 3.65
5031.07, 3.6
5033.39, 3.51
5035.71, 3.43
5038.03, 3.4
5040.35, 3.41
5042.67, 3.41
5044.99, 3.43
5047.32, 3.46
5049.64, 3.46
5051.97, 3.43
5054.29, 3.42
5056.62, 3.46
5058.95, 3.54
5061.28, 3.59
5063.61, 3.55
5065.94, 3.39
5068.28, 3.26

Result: 0.6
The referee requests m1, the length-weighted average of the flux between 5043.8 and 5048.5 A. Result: 3.45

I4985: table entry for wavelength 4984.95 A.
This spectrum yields 3.24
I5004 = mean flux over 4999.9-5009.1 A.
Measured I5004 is 6.49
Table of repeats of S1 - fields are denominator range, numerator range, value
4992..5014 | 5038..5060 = 0.64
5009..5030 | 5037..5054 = 0.84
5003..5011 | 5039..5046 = 0.51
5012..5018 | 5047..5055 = 0.84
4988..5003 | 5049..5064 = 0.81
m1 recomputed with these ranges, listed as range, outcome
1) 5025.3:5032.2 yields 3.64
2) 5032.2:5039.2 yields 3.45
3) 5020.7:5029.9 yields 3.65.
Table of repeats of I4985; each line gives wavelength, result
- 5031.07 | 3.6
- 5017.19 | 3.64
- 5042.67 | 3.41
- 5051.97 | 3.43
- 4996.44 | 4.16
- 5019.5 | 3.59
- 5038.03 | 3.4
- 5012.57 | 4.75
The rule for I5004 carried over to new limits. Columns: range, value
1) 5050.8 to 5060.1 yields 3.46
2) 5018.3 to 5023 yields 3.6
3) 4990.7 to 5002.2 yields 4.37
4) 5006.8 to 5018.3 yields 5.04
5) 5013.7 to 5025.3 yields 3.7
